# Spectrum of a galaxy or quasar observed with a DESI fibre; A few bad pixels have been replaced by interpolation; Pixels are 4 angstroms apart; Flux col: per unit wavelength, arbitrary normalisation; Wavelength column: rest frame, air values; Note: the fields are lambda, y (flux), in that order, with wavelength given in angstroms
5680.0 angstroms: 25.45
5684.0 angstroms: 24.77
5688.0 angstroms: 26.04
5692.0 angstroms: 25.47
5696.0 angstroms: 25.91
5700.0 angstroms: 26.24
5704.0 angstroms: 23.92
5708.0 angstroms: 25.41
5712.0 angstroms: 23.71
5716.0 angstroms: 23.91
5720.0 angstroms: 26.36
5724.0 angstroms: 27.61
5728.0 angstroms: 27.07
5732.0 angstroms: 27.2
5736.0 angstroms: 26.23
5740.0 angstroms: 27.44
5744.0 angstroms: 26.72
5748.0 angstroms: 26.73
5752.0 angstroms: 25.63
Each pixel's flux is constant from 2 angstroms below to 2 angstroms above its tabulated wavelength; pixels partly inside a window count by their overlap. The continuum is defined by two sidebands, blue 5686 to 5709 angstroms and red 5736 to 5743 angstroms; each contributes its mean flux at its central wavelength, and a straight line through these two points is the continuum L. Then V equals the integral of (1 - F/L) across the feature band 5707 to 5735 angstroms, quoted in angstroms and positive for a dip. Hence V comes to 0.4 angstroms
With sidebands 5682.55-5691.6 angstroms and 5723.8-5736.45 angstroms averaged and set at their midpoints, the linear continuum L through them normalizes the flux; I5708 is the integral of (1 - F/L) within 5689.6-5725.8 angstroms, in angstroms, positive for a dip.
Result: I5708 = 1.1 angstroms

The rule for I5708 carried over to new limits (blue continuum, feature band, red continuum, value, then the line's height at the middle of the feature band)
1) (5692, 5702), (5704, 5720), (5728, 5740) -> 1.1 angstroms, 26.3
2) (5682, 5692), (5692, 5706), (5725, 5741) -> 0.2 angstroms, 25.8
